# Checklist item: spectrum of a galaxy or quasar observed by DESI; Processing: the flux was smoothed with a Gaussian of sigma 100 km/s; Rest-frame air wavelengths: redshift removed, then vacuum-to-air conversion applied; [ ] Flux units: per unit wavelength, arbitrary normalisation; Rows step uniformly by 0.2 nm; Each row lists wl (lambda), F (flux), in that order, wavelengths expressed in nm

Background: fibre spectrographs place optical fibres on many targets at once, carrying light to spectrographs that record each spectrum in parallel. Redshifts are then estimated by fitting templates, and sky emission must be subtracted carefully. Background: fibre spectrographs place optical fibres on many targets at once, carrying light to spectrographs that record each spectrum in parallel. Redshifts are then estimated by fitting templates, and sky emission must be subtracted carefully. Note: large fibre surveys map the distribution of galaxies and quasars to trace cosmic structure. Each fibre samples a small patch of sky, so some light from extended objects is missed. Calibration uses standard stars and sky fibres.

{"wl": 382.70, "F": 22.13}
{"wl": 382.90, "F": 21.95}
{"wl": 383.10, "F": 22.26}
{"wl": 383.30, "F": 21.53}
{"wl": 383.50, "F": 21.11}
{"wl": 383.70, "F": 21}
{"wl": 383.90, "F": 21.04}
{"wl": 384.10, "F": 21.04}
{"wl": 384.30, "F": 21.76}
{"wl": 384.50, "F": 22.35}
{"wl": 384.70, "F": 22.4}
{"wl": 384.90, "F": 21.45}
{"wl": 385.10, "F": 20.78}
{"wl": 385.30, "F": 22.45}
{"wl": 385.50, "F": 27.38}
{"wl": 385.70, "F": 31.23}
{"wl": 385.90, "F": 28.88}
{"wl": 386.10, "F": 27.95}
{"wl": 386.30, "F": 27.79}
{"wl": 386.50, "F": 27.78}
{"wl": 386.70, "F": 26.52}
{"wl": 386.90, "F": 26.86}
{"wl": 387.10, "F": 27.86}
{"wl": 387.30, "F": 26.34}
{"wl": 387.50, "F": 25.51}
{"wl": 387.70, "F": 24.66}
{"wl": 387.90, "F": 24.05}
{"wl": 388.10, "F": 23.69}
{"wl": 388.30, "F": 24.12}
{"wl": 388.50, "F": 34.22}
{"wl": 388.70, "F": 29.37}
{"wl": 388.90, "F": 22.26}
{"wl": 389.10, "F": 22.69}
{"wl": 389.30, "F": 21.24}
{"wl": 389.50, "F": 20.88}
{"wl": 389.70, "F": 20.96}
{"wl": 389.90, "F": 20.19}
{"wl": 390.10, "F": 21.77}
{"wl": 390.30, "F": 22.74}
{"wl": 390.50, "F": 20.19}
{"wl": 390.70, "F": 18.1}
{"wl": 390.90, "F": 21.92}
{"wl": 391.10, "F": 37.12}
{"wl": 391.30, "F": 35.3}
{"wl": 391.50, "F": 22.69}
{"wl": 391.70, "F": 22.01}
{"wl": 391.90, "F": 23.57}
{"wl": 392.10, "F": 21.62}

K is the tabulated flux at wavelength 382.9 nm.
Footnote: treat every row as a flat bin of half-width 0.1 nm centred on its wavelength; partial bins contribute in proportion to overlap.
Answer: 21.95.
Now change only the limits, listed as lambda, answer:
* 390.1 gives 21.77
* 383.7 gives 21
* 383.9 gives 21.04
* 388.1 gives 23.69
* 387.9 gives 24.05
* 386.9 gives 26.86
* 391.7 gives 22.01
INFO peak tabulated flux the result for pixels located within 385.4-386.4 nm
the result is 31.23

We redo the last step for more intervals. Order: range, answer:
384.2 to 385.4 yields 22.45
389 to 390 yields 22.69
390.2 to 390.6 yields 22.74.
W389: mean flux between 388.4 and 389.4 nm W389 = 26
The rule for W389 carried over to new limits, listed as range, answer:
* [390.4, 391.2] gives 24.3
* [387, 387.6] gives 26.6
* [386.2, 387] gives 27.2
